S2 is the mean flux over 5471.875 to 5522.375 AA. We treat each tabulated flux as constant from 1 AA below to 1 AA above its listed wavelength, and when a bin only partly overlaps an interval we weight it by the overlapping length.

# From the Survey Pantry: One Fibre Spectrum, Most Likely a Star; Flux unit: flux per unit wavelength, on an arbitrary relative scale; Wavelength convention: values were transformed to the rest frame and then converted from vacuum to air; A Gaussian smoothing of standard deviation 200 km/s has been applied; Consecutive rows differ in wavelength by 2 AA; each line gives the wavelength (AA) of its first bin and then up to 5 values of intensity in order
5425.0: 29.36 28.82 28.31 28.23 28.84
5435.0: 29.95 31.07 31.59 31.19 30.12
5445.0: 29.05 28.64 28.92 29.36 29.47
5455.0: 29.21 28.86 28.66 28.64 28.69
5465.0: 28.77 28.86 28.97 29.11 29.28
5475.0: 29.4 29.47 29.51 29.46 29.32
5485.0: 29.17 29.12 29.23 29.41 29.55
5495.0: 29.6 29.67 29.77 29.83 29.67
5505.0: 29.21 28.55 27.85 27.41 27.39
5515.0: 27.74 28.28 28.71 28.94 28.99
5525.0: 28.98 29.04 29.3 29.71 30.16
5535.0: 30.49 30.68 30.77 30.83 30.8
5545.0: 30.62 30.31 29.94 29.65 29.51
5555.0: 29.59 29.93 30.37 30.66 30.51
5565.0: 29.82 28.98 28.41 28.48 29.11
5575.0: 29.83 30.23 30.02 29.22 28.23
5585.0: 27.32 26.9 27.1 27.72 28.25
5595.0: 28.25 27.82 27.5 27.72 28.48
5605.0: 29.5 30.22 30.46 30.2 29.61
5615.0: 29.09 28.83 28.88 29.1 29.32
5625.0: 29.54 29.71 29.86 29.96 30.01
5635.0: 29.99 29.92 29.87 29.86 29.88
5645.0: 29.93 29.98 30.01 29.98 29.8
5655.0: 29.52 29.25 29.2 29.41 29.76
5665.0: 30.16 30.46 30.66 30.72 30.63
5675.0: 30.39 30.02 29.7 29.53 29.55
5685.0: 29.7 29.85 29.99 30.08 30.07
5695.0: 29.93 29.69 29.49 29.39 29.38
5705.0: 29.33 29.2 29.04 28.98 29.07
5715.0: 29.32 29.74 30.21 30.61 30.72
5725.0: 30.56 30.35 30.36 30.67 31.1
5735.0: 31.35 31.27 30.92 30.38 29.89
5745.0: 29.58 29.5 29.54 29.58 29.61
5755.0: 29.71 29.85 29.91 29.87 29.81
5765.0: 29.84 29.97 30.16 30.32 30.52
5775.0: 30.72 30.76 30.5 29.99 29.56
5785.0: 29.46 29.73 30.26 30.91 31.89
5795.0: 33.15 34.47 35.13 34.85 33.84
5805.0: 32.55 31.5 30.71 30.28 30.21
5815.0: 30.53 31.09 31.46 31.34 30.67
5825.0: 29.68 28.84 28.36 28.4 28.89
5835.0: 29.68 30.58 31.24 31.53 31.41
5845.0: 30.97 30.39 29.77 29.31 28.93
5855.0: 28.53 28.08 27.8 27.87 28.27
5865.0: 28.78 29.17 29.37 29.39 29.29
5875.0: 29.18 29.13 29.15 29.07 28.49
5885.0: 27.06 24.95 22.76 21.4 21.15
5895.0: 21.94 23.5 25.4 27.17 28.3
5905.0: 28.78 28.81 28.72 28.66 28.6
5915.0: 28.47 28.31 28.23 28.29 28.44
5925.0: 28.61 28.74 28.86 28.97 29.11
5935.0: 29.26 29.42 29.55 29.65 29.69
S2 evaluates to 29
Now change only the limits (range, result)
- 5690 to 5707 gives 29.6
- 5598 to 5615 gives 29.2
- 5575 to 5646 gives 29.1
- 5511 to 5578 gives 29.6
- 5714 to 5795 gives 30.3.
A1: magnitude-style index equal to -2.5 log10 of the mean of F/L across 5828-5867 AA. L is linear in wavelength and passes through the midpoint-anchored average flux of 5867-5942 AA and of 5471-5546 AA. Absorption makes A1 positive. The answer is -0.06 mag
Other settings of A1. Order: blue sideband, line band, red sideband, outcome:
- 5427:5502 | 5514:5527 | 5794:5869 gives 0.03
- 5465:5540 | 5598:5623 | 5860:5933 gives -0.01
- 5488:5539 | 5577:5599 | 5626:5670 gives 0.05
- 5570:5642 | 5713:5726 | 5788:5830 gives 0.01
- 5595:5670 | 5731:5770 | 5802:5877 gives -0.01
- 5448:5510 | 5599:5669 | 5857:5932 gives -0.04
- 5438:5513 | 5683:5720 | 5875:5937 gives -0.05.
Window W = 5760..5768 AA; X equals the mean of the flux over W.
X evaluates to 29.9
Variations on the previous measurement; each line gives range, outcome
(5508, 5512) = 27.6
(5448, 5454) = 29.2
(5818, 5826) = 30.8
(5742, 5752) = 29.6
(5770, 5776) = 30.5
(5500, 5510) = 29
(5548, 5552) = 29.8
